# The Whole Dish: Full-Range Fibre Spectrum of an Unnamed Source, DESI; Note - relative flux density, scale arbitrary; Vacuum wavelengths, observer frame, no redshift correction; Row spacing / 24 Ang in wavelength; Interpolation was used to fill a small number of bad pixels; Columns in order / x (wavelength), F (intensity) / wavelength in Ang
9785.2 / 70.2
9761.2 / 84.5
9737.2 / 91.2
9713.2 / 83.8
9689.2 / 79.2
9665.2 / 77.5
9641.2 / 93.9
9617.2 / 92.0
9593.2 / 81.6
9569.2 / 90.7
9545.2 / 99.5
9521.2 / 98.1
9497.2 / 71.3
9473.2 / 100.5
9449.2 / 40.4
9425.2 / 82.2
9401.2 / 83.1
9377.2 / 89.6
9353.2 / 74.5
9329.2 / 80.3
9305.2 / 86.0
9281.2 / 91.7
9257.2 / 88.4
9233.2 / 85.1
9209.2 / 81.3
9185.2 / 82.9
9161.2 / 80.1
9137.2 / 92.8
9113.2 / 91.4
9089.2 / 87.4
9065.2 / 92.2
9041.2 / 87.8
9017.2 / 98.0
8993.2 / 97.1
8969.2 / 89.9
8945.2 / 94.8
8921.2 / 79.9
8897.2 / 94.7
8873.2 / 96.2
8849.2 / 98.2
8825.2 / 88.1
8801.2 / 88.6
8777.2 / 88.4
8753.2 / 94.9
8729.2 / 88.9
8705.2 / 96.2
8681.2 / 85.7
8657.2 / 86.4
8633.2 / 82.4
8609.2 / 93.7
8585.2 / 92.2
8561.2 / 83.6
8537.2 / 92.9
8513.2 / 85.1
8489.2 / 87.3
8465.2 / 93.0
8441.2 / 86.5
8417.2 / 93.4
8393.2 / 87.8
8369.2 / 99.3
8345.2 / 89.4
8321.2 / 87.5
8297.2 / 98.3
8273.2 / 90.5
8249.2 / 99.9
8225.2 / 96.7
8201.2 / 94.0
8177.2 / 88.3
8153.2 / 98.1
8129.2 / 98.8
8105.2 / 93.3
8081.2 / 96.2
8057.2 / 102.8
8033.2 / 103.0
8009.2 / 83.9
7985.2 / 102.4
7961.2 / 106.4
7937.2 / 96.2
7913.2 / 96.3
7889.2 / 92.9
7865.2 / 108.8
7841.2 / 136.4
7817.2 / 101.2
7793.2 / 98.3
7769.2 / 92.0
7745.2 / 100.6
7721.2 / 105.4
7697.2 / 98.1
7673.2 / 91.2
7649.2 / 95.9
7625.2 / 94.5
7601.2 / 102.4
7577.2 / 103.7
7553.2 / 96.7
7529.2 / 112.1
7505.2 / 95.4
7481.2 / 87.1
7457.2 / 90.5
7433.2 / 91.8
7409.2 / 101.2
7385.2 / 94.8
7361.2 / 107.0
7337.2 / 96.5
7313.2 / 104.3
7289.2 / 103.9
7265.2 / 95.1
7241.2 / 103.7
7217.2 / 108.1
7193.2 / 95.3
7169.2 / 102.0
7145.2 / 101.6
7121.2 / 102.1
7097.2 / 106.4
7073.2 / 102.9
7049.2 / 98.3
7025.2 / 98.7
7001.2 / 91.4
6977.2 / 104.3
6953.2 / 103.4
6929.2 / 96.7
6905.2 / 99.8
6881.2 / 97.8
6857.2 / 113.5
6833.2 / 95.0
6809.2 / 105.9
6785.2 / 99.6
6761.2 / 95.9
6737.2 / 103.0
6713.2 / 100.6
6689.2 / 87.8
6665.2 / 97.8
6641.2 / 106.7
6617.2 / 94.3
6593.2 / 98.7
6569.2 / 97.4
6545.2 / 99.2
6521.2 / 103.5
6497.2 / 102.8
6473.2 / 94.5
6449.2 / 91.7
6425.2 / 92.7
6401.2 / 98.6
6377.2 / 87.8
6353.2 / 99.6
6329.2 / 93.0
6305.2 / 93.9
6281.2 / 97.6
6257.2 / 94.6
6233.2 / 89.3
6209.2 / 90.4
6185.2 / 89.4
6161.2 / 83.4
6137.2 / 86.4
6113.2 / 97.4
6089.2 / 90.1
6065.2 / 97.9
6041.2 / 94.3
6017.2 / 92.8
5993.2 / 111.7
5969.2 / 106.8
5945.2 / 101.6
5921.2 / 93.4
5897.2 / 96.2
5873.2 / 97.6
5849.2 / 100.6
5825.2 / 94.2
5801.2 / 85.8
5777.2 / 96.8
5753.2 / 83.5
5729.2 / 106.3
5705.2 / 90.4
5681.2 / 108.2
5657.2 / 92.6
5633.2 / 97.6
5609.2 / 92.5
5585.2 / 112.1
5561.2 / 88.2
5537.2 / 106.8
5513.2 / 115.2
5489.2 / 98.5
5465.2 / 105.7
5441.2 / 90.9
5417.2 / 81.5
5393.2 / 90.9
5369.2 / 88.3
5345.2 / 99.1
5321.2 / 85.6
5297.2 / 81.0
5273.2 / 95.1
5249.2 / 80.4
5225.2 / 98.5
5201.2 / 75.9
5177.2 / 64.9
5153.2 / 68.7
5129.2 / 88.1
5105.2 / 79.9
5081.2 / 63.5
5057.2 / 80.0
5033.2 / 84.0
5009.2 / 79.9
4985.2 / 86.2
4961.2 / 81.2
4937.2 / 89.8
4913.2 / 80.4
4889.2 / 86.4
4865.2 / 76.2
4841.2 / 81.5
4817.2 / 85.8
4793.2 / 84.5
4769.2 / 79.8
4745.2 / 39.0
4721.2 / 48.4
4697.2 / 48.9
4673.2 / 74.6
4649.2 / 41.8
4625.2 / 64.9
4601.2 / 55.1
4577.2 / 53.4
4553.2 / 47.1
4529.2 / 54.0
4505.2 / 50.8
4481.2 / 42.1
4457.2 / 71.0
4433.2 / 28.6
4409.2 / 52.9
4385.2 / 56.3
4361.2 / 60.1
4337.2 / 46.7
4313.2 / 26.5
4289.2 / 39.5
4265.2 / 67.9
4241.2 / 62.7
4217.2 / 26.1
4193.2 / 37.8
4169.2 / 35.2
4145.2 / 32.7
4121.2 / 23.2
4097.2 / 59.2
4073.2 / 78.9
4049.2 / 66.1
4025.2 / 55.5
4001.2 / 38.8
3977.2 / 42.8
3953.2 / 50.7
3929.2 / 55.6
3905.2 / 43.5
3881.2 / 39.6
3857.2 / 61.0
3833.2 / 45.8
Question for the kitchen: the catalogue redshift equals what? 0.20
